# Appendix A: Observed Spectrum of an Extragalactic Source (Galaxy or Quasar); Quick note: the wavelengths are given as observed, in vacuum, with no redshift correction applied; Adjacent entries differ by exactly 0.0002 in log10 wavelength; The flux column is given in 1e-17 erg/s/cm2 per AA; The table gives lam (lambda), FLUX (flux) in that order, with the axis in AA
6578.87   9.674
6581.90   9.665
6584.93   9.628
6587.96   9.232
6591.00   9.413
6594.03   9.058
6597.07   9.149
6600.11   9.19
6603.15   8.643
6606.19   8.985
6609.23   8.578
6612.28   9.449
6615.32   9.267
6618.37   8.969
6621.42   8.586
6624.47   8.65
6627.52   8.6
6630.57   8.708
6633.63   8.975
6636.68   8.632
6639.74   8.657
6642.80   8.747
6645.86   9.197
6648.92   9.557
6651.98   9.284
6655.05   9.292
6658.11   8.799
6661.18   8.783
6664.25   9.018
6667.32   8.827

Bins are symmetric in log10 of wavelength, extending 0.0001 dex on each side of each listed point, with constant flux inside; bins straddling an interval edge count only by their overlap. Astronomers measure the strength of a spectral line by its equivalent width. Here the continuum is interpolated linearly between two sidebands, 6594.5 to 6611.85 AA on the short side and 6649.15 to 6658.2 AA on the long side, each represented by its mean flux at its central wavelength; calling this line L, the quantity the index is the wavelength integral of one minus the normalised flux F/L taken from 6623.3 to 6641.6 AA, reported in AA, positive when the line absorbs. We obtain 0.8 AA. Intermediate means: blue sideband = 8.95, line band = 8.71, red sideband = 9.24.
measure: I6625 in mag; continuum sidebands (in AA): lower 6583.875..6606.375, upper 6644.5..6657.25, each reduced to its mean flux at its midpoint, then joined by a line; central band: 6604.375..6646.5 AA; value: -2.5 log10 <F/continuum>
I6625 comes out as 0.05 mag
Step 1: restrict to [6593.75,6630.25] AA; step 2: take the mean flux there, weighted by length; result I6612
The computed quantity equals 8.92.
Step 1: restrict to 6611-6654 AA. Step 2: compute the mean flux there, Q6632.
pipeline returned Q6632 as 8.95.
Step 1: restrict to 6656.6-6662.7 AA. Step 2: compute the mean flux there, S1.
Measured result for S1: 8.79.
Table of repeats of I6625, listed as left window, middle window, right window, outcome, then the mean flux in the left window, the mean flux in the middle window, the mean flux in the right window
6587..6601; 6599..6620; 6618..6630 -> -0.009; 9.21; 9.01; 8.68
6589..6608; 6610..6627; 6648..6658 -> 0.025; 9.07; 8.94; 9.29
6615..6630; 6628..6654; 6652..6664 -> -0.008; 8.77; 8.96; 9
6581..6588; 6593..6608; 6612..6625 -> 0.034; 9.56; 9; 8.97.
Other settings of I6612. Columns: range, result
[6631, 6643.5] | 8.75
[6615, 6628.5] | 8.78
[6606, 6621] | 9.02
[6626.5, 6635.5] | 8.77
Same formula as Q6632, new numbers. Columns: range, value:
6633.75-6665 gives 9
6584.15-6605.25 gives 9.17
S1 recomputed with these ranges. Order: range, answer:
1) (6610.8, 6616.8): 9.37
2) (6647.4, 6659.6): 9.24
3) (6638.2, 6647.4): 8.86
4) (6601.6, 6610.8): 8.74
